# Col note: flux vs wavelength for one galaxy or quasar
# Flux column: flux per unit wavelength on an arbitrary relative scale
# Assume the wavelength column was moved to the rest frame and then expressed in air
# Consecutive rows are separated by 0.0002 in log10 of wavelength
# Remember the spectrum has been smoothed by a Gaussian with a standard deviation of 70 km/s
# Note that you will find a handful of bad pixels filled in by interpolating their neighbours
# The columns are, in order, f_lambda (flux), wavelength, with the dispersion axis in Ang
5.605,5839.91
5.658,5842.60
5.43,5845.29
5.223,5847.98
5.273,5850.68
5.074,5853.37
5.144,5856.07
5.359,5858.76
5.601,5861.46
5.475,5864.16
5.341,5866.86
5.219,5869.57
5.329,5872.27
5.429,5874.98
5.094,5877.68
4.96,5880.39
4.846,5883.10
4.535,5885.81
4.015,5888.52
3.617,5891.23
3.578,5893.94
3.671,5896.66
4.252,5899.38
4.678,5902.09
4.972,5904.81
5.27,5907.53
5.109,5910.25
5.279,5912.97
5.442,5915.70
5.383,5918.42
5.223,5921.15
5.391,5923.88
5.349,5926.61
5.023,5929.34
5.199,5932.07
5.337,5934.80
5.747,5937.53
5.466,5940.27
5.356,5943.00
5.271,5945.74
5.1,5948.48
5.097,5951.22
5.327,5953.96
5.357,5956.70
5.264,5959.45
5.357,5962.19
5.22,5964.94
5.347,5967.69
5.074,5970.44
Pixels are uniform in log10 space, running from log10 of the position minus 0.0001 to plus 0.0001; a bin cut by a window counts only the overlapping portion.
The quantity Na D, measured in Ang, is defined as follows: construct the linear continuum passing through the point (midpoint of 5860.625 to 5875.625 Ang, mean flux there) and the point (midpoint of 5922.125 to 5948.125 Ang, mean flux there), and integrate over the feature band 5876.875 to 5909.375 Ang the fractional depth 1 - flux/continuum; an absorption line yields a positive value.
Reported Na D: 5.5 Ang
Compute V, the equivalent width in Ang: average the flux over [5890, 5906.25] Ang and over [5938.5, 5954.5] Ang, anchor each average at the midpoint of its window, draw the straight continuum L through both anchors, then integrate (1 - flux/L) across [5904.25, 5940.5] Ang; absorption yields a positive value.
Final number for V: -4.6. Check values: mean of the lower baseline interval 4.14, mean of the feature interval 5.3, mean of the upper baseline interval 5.28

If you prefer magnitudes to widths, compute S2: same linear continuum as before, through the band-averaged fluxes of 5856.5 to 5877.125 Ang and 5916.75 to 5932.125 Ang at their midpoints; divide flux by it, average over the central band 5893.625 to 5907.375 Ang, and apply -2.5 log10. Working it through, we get 0.21 mag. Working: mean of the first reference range 5.37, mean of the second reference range 5.27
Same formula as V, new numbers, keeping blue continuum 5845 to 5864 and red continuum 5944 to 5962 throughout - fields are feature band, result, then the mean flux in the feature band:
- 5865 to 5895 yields 3.08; 4.75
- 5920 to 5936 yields 0.02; 5.25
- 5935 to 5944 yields -0.43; 5.51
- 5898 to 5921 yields 0.94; 5.06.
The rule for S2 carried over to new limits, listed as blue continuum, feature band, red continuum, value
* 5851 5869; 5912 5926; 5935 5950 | 0.00 mag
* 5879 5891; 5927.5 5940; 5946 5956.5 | -0.07 mag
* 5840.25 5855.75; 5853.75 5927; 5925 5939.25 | 0.08 mag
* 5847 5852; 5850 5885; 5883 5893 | -0.11 mag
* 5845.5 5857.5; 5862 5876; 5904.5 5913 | -0.04 mag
